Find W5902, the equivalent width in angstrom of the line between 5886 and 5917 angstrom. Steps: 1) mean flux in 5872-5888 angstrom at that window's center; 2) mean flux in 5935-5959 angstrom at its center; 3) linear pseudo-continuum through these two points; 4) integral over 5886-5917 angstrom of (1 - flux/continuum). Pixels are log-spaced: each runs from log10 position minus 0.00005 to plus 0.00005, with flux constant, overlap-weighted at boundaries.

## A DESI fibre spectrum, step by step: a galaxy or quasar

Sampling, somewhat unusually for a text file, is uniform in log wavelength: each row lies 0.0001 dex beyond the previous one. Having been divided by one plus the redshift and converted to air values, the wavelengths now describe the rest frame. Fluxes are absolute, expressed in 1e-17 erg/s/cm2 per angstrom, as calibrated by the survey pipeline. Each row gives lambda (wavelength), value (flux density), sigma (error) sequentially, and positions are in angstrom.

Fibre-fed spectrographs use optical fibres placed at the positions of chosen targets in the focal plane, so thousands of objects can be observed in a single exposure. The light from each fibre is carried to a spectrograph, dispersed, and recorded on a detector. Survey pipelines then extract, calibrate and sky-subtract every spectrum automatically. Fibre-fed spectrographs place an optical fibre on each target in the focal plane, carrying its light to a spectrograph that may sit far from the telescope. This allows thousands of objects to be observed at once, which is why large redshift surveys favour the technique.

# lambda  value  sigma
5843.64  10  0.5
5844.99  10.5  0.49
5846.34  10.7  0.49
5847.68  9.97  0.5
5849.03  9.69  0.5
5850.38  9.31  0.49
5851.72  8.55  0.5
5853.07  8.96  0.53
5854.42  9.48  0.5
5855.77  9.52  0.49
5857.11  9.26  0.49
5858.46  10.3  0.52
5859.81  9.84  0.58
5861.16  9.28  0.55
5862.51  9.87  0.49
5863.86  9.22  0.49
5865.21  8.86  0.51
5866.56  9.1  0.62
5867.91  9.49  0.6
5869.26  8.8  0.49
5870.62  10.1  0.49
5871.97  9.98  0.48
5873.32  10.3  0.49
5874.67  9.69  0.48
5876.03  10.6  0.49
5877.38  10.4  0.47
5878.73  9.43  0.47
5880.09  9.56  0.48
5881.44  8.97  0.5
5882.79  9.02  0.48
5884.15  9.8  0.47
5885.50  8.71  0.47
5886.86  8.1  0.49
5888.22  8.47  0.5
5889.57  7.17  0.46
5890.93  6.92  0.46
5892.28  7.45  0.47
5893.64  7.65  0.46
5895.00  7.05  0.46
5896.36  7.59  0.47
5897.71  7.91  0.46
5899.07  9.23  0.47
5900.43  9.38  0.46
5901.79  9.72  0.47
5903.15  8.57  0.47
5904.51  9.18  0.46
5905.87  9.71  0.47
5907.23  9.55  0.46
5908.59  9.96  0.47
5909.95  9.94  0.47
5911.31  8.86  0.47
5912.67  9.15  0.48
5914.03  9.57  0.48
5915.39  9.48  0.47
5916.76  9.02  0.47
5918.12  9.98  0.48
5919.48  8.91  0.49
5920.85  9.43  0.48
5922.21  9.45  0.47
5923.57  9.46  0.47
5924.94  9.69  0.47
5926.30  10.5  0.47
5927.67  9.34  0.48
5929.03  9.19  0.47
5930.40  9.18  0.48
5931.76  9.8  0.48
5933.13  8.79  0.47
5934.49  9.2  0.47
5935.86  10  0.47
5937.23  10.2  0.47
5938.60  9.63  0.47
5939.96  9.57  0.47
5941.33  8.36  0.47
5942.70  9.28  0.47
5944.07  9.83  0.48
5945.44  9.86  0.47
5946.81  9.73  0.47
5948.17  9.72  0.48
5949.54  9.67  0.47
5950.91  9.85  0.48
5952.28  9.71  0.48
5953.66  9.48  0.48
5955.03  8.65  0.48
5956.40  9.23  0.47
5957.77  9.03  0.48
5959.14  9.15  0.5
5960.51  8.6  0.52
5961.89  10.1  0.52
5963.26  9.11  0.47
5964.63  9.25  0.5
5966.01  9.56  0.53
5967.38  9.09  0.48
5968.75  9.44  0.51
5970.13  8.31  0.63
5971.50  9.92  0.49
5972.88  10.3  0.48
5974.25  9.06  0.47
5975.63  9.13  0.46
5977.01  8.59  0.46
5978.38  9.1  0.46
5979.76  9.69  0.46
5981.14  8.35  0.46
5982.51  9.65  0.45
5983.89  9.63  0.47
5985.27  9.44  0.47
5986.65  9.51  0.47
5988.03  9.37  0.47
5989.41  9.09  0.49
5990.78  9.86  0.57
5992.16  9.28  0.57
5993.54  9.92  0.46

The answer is 2.68 angstrom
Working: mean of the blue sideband 9.49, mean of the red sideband 9.51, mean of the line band 8.67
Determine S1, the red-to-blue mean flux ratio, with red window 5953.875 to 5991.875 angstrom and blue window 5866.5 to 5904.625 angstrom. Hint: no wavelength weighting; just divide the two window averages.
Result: 1.0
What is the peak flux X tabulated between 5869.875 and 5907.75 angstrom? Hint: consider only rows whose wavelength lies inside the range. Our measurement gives 10.6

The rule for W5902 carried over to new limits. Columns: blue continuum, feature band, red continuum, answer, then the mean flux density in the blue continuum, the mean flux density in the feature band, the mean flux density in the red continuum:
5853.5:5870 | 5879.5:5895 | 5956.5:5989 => 1.8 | 9.41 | 8.28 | 9.27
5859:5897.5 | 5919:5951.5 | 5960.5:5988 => -1.3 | 8.97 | 9.53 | 9.31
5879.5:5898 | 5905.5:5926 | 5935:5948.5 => -1.4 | 8.17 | 9.49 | 9.61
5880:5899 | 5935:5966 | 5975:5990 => -2.1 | 8.16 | 9.45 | 9.23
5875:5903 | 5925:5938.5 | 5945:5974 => -0.7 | 8.67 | 9.58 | 9.41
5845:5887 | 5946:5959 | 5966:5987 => -0.1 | 9.55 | 9.45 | 9.29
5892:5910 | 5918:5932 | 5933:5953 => -0.4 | 8.76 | 9.51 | 9.58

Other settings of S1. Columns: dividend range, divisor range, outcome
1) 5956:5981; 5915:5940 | 0.97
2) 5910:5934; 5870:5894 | 1.04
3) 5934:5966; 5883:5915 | 1.09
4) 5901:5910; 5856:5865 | 0.99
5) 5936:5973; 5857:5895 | 1.03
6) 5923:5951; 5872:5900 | 1.09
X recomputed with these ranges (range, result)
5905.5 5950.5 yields 10.5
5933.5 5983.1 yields 10.3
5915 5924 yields 9.98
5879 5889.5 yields 9.8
